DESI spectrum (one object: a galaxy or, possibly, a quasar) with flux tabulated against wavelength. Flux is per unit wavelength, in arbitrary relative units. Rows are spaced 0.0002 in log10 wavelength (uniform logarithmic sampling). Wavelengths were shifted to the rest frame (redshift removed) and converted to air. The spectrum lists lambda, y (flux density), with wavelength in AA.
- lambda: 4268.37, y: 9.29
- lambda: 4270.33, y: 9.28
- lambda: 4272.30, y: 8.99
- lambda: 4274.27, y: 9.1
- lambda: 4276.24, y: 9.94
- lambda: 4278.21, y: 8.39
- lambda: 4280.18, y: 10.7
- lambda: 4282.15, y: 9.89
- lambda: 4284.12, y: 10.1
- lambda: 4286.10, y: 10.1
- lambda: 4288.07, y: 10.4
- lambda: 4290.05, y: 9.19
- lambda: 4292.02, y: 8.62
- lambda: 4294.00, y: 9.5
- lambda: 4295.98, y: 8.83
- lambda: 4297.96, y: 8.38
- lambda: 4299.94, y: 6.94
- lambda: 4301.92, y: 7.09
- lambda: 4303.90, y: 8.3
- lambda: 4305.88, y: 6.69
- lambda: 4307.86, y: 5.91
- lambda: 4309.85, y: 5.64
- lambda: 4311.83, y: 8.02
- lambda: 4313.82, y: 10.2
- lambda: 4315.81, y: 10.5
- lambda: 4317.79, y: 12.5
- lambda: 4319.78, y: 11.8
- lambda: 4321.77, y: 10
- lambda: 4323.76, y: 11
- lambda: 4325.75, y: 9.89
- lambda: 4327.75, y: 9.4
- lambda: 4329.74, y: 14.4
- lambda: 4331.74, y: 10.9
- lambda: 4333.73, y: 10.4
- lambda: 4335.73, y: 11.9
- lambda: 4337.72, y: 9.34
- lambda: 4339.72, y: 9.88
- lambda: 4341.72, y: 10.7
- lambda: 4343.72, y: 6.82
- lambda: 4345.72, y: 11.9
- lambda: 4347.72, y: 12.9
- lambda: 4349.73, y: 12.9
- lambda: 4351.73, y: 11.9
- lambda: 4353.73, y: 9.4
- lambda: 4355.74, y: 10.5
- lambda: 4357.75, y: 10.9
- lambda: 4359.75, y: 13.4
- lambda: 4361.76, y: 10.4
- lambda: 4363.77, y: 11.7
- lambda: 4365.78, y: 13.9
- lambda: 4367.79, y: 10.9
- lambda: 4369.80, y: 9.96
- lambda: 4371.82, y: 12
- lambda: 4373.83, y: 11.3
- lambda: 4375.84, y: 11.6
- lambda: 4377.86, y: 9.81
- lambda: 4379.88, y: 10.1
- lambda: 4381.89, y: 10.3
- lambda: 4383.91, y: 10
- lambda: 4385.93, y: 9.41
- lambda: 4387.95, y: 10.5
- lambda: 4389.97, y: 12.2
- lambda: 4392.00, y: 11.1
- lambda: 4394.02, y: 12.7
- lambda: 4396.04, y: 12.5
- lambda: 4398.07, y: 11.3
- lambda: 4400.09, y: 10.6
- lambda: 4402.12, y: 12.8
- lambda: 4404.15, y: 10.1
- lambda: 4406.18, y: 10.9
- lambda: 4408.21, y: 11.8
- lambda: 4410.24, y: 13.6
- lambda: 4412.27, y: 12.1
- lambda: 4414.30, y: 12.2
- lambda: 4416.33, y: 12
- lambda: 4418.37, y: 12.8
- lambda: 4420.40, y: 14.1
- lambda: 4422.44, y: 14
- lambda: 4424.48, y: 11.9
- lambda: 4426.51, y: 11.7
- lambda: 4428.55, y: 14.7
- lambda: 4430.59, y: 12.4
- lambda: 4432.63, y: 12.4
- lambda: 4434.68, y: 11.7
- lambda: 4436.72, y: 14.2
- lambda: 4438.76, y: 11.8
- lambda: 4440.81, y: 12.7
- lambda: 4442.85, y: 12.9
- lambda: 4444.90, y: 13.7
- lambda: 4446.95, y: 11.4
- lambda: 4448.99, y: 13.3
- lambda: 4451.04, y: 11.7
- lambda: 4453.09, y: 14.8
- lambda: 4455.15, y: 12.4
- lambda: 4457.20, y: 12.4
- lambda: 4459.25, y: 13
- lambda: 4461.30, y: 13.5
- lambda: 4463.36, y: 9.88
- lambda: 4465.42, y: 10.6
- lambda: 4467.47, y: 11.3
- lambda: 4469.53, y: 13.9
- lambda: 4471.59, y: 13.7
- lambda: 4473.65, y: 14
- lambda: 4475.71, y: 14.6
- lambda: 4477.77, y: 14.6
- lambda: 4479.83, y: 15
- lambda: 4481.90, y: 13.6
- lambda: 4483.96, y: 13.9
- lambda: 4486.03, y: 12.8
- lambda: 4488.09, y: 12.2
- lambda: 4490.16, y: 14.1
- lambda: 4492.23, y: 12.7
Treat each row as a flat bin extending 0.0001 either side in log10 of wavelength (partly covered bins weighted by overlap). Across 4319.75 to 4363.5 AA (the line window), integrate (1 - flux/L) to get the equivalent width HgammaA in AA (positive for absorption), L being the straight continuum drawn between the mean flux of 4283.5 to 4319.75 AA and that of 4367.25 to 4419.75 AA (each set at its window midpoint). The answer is -4.6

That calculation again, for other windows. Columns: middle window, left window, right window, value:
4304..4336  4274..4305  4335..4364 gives 0.7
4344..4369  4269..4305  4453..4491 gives -2.3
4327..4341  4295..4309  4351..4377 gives -2.2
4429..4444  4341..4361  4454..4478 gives -0.4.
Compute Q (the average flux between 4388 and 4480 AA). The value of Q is 12.6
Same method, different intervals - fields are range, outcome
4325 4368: 11.1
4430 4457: 12.7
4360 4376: 11.6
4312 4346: 10.6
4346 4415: 11.4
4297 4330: 9.11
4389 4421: 12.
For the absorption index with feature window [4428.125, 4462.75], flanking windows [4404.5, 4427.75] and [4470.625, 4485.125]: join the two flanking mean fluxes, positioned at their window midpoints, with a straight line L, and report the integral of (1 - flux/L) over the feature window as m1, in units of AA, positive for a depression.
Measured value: 1.1 AA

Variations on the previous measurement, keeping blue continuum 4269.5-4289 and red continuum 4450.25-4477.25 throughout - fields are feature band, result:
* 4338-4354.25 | 0.1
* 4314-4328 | -0.5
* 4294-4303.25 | 1.8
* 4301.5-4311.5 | 3.3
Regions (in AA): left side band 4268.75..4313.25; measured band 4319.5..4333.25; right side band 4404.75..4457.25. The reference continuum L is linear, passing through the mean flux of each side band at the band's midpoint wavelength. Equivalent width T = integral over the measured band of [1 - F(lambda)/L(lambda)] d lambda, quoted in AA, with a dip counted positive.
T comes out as -1.9 AA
